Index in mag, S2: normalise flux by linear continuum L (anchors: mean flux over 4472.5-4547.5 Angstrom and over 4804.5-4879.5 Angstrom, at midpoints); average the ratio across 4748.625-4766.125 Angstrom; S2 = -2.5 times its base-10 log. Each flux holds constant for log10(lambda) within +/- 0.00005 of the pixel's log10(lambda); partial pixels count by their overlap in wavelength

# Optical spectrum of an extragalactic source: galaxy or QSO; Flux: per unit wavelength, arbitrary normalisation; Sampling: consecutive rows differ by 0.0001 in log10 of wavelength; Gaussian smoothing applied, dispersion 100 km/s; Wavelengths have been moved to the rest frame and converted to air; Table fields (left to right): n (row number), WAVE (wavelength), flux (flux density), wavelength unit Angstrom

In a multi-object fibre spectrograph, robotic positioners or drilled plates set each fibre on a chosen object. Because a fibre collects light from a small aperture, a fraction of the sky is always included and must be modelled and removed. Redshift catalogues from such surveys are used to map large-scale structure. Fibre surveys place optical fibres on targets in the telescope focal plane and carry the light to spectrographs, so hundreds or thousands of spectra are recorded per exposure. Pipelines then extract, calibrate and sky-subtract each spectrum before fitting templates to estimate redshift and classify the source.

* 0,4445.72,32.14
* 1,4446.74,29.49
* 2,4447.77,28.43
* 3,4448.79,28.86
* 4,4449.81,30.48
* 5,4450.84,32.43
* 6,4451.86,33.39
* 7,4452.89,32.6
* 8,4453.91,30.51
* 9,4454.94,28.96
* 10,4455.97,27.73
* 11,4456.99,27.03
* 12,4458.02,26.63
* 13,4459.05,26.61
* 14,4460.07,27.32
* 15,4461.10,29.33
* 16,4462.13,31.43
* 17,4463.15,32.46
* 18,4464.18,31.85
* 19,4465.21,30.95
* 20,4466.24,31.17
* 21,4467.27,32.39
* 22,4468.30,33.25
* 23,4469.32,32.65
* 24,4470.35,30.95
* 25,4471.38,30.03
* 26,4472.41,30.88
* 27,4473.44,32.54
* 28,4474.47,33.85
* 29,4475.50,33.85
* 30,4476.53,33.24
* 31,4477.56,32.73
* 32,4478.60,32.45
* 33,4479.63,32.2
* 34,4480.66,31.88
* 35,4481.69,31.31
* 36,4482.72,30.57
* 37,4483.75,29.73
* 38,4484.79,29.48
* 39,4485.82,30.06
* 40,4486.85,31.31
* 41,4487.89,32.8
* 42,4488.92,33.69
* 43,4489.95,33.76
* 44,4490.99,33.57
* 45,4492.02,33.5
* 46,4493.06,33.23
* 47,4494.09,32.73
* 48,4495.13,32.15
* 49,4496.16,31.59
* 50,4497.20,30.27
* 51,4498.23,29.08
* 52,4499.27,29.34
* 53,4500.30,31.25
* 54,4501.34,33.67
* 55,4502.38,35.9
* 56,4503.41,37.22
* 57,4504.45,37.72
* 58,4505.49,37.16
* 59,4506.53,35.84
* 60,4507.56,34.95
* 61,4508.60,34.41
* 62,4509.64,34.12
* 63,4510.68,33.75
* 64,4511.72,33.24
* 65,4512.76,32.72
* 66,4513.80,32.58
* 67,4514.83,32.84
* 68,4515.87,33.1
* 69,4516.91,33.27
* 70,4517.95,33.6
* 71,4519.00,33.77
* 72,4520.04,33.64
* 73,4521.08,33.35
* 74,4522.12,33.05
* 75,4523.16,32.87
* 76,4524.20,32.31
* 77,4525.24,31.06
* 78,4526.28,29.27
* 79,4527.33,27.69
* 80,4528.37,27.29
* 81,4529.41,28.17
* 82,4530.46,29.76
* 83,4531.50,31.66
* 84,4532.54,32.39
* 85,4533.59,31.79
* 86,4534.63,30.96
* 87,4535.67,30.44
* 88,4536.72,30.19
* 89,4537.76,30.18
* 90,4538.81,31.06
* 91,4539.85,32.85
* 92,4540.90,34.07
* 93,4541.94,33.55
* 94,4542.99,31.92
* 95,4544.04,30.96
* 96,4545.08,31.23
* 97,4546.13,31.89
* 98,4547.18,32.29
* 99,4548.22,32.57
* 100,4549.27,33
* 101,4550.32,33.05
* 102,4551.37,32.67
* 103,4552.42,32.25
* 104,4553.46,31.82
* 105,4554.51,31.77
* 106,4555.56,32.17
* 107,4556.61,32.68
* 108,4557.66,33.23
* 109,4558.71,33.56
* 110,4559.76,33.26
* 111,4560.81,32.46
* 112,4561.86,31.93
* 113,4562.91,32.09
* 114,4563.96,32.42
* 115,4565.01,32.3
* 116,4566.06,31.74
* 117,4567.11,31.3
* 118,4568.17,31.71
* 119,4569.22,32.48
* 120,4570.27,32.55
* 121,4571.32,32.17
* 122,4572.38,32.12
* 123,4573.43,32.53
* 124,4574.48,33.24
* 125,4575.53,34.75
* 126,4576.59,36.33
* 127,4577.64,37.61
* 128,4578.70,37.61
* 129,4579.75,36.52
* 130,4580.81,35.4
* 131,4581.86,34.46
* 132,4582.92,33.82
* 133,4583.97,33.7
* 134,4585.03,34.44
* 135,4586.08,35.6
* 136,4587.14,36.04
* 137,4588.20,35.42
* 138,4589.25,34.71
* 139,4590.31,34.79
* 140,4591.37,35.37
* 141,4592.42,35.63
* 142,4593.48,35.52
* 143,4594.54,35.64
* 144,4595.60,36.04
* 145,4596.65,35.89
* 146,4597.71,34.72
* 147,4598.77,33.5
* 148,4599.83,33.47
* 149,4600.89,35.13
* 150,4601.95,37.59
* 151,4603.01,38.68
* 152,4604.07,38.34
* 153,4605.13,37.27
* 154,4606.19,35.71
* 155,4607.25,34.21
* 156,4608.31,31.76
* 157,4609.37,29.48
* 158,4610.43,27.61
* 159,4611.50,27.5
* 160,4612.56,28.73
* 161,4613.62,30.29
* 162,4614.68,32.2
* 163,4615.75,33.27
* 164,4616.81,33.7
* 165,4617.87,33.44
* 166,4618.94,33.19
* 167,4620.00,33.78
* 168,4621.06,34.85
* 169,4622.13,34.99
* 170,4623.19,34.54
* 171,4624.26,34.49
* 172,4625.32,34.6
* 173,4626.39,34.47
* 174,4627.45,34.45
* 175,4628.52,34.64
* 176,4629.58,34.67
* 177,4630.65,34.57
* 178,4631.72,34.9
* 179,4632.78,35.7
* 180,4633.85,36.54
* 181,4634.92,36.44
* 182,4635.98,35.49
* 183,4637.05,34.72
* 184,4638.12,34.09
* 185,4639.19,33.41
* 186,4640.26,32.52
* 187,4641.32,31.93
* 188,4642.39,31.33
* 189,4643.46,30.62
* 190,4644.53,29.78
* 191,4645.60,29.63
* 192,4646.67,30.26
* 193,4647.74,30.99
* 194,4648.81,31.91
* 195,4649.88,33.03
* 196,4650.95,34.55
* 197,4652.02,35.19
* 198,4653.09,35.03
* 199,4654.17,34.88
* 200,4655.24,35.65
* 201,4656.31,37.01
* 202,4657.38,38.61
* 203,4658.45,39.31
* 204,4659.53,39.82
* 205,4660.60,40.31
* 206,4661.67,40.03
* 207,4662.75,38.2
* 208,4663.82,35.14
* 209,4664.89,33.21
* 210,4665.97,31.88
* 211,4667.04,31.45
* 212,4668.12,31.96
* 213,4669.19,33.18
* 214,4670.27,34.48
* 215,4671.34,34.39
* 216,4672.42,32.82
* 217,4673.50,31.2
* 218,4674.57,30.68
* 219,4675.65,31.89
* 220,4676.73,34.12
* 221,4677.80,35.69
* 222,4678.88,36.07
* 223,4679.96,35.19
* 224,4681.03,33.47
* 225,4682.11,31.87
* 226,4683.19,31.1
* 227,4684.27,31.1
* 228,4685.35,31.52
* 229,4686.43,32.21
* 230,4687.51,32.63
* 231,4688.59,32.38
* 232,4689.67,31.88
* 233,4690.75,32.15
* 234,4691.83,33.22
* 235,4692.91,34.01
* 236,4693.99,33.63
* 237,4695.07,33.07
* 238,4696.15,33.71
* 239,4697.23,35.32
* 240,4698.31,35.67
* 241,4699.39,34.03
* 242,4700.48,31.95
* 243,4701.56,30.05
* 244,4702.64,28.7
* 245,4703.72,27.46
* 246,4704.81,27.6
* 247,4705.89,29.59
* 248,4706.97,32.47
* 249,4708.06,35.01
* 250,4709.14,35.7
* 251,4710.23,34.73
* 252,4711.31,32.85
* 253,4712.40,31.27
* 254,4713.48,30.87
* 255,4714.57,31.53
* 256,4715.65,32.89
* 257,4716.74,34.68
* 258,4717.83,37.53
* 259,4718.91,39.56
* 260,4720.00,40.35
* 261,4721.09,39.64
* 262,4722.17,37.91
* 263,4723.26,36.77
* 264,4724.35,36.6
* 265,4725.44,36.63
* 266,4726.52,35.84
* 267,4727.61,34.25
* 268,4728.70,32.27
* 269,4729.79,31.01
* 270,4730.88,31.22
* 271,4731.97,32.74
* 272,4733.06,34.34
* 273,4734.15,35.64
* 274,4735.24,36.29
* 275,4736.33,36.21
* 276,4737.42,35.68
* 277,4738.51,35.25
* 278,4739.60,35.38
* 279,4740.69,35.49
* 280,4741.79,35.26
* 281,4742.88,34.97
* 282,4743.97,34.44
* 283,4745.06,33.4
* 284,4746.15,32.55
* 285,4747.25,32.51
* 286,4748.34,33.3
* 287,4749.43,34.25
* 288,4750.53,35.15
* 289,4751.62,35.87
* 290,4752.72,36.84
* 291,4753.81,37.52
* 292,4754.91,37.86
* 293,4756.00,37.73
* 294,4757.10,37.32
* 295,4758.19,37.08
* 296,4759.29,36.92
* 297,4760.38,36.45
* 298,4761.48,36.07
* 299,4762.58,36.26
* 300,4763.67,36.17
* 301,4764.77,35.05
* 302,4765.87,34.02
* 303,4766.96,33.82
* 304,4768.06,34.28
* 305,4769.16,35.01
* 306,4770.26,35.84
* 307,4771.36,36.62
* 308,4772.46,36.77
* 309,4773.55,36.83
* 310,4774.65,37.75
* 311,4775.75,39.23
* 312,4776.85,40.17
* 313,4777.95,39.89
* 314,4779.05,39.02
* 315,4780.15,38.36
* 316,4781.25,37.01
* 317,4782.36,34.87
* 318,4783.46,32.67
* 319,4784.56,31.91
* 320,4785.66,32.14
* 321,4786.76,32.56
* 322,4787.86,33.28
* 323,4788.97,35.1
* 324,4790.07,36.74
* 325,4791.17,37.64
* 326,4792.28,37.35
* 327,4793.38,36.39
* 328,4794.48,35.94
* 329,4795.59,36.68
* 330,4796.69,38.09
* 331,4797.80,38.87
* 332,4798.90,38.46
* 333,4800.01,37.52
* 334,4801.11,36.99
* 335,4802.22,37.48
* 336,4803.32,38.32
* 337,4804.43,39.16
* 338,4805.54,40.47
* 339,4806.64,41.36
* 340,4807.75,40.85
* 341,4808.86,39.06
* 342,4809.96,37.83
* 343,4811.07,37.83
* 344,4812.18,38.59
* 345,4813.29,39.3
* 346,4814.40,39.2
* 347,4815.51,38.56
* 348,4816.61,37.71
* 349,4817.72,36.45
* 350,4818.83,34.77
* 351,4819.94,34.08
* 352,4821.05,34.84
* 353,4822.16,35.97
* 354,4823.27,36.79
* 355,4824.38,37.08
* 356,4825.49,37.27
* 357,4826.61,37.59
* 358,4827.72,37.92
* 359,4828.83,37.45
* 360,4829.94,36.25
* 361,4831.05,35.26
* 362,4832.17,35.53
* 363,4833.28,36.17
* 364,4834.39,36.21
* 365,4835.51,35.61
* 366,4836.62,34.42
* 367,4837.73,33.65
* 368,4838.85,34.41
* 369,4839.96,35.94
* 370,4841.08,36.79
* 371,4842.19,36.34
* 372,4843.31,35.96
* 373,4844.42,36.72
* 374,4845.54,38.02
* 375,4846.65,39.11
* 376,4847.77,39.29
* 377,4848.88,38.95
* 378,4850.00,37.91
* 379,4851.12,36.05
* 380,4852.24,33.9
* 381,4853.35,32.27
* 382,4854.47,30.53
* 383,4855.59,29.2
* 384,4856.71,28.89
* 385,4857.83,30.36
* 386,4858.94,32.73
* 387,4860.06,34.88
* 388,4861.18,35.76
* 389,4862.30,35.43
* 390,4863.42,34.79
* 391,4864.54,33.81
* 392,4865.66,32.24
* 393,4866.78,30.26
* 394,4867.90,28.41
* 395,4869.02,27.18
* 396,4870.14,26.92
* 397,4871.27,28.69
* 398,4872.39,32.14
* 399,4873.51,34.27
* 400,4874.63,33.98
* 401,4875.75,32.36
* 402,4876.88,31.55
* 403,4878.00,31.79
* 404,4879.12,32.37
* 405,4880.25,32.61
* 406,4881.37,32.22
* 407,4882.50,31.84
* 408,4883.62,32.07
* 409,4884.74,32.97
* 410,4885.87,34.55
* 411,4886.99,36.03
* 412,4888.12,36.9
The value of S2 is -0.06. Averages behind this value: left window 32.3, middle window 36.3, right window 35.2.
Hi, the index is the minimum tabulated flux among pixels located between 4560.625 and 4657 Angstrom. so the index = 27.5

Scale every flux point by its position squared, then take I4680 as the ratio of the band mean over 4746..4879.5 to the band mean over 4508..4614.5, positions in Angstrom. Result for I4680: 1.2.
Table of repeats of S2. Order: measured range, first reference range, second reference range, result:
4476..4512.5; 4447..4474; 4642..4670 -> -0.06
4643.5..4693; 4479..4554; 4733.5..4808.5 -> 0.03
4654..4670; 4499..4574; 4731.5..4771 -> -0.06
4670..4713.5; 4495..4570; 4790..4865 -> 0.06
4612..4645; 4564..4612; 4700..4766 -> 0.02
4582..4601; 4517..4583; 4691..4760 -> -0.07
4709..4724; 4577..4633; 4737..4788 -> 0.00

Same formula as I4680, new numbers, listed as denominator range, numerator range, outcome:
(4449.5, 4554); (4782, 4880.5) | 1.27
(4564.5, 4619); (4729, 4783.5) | 1.13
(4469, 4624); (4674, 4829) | 1.17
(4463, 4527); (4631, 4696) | 1.12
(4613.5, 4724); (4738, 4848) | 1.14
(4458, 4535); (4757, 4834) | 1.30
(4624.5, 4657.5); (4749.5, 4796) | 1.13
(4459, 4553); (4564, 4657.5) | 1.11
